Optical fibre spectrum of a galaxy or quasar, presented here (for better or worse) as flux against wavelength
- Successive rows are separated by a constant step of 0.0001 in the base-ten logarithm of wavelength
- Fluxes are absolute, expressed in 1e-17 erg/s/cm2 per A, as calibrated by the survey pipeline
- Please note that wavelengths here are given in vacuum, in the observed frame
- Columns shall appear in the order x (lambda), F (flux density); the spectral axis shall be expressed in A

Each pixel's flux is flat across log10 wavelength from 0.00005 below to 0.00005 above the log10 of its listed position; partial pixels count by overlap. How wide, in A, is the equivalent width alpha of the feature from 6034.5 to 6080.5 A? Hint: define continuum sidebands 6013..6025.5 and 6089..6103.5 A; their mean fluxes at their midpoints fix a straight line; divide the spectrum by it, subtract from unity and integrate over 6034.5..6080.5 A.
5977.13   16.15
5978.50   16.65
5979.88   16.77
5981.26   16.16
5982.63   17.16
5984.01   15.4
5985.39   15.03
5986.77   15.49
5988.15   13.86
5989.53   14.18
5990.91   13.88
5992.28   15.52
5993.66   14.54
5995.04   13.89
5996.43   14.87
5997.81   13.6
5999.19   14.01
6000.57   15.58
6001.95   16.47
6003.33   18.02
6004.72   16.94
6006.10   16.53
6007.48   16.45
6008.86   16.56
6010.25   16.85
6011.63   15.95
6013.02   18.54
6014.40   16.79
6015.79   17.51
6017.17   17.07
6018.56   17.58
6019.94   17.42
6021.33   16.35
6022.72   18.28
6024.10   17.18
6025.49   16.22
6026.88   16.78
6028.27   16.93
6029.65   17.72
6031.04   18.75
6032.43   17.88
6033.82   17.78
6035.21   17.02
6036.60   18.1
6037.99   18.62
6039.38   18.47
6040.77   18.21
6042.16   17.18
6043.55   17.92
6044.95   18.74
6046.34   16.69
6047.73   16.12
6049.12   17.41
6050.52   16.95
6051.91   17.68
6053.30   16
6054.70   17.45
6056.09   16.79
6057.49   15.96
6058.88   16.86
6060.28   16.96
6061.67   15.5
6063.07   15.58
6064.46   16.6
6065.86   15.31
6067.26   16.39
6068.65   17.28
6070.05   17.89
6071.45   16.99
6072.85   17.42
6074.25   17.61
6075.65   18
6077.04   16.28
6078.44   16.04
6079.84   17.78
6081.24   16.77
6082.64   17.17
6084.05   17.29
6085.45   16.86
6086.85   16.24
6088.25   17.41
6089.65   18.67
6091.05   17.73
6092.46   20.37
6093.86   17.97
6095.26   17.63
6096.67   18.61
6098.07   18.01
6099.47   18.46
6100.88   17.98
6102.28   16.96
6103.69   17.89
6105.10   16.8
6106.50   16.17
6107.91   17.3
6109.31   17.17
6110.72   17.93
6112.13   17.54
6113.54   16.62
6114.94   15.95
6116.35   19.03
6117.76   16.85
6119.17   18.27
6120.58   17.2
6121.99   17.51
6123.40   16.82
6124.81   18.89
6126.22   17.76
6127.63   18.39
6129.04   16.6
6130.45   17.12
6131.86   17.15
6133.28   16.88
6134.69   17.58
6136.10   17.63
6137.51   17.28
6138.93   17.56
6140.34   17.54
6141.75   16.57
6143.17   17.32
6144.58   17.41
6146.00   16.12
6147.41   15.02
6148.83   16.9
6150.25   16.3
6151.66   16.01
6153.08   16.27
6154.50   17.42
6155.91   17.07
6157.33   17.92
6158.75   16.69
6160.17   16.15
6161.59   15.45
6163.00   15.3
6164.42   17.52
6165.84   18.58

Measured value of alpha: 1.7 A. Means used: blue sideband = 17.3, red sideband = 18.2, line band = 17.1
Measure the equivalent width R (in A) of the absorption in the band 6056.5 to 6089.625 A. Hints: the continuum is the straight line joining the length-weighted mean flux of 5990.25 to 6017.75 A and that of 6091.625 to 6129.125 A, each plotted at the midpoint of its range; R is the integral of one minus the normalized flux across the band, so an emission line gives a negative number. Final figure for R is 0.49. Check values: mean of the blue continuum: 16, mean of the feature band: 16.8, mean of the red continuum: 17.7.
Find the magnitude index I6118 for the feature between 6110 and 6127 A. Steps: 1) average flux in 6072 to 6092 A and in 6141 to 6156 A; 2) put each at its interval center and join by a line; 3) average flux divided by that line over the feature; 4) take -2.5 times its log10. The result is -0.041 mag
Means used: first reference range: 17.3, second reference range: 16.6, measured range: 17.5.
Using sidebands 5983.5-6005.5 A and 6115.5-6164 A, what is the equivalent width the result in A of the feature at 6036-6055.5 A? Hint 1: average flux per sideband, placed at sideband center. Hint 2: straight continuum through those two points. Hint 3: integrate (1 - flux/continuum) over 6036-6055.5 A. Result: -2.17 A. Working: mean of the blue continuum 15.1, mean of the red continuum 17.1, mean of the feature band 17.5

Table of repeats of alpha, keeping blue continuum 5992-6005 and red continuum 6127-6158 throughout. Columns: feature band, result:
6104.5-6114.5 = -0.27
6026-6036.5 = -1.27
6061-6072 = -0.24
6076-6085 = -0.37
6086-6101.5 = -1.58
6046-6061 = -0.82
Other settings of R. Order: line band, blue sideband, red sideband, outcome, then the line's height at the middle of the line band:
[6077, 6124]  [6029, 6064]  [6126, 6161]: -1.0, 17.1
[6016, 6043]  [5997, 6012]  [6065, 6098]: -1.7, 16.5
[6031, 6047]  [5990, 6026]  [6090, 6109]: -1.1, 16.8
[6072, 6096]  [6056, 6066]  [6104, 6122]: -1.2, 16.7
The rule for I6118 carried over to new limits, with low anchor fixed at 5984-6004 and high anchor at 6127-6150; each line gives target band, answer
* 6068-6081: -0.073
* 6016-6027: -0.121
